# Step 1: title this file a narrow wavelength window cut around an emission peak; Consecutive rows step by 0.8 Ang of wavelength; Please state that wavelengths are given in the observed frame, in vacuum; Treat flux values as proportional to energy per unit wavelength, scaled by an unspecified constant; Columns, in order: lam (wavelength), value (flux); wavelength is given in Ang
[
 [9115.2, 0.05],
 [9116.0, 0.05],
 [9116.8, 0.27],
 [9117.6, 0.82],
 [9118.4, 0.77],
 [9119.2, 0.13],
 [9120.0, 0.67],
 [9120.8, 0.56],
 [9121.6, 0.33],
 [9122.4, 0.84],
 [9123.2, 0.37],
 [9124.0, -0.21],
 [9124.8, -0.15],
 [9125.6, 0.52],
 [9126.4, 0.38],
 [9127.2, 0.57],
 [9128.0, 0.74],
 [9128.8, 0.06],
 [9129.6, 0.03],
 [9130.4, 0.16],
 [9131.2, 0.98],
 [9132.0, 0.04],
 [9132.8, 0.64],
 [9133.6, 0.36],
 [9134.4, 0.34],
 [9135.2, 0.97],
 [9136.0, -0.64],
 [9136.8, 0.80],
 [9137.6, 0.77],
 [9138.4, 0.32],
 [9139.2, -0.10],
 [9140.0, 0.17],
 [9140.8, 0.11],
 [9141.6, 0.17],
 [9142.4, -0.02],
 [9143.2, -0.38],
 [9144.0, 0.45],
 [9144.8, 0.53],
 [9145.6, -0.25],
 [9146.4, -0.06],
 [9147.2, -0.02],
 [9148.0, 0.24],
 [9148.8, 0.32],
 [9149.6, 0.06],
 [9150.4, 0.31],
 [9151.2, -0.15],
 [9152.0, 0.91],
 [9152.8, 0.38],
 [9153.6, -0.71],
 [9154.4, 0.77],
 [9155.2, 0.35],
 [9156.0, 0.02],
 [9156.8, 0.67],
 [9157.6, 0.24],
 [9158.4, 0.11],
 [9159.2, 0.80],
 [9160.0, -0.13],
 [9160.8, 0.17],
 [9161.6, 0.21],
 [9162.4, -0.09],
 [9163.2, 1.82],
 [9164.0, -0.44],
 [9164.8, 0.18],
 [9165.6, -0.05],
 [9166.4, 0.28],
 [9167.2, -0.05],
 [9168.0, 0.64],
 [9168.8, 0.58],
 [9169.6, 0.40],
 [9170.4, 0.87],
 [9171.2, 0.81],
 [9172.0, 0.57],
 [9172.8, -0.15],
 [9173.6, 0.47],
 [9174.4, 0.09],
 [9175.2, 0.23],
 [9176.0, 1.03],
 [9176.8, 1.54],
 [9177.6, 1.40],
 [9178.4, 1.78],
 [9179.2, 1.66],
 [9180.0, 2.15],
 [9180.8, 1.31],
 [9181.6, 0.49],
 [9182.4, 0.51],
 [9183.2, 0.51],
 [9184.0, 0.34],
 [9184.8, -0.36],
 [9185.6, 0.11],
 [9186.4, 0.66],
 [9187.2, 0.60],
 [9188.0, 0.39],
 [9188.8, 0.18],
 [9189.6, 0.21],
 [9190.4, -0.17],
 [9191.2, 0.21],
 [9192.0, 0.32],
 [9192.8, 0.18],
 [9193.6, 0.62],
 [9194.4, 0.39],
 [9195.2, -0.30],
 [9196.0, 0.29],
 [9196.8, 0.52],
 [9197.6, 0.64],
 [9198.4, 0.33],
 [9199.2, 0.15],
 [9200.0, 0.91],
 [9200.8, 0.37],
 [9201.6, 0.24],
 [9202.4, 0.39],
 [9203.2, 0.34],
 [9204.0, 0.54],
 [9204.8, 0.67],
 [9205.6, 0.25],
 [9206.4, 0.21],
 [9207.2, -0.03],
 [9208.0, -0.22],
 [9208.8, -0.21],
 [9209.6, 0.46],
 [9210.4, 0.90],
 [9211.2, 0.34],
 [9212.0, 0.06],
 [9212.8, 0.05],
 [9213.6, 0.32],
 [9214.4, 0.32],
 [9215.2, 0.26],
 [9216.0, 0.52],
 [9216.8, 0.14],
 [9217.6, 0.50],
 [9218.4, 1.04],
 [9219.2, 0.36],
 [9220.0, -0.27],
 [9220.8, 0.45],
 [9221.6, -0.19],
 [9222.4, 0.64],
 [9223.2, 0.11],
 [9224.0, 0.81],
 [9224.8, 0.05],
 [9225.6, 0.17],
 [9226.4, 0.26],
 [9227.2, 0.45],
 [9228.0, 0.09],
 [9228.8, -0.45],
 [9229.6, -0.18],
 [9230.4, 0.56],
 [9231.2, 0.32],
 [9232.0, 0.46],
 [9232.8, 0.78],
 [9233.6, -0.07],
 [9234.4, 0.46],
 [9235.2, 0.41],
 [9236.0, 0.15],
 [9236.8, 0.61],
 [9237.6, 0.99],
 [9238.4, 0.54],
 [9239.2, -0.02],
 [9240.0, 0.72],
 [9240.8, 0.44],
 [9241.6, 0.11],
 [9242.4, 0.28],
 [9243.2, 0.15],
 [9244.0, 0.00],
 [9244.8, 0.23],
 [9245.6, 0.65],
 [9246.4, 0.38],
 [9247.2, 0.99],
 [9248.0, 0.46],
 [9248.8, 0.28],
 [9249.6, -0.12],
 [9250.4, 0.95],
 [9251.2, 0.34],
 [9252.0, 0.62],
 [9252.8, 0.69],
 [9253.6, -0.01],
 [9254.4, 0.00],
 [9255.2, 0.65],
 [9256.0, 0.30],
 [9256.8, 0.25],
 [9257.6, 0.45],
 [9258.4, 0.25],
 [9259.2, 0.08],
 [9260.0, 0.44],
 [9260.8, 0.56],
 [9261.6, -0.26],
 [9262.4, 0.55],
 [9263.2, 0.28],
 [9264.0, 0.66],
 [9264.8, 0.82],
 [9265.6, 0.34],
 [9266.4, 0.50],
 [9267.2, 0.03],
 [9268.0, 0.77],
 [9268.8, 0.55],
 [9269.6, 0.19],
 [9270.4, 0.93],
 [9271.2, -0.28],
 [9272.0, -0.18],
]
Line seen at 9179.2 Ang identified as [O III] 5007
